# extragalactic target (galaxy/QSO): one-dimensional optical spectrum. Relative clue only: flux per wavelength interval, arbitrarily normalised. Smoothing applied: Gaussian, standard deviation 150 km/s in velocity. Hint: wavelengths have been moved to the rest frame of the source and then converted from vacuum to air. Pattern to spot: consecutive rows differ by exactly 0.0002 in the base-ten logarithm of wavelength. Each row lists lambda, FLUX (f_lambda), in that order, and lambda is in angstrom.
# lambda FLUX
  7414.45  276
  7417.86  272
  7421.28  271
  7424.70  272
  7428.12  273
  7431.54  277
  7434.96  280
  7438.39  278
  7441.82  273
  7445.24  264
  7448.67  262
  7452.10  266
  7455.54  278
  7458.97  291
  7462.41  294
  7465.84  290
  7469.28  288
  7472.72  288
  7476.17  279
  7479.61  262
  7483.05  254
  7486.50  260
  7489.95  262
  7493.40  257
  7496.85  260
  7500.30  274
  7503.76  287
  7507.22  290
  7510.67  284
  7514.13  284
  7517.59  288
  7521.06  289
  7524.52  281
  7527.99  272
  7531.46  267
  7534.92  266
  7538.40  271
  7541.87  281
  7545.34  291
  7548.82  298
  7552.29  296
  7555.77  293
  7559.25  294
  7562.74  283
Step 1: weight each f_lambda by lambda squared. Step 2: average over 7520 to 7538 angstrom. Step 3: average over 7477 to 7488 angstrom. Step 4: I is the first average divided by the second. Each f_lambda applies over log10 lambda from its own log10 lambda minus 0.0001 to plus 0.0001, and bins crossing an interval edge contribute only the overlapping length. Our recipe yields 1.07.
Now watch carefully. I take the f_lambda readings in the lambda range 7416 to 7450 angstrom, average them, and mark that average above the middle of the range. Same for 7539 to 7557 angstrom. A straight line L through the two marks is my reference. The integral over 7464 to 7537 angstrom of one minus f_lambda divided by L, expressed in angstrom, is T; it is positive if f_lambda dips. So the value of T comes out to 2.0 angstrom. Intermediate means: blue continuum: 272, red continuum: 291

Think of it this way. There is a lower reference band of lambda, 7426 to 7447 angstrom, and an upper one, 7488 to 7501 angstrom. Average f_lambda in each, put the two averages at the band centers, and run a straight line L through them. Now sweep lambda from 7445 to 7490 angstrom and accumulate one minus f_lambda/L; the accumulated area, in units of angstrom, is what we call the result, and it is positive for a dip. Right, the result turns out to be -1.18 angstrom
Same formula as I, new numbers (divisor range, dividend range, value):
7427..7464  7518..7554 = 1.04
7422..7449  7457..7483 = 1.05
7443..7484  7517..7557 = 1.04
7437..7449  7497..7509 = 1.06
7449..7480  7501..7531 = 1.02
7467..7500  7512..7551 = 1.06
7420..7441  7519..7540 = 1.02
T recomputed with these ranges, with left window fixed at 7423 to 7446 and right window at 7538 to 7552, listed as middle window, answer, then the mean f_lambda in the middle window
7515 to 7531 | 0.22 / 281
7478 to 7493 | 1.14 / 259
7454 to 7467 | -0.51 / 288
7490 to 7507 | 0.70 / 271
